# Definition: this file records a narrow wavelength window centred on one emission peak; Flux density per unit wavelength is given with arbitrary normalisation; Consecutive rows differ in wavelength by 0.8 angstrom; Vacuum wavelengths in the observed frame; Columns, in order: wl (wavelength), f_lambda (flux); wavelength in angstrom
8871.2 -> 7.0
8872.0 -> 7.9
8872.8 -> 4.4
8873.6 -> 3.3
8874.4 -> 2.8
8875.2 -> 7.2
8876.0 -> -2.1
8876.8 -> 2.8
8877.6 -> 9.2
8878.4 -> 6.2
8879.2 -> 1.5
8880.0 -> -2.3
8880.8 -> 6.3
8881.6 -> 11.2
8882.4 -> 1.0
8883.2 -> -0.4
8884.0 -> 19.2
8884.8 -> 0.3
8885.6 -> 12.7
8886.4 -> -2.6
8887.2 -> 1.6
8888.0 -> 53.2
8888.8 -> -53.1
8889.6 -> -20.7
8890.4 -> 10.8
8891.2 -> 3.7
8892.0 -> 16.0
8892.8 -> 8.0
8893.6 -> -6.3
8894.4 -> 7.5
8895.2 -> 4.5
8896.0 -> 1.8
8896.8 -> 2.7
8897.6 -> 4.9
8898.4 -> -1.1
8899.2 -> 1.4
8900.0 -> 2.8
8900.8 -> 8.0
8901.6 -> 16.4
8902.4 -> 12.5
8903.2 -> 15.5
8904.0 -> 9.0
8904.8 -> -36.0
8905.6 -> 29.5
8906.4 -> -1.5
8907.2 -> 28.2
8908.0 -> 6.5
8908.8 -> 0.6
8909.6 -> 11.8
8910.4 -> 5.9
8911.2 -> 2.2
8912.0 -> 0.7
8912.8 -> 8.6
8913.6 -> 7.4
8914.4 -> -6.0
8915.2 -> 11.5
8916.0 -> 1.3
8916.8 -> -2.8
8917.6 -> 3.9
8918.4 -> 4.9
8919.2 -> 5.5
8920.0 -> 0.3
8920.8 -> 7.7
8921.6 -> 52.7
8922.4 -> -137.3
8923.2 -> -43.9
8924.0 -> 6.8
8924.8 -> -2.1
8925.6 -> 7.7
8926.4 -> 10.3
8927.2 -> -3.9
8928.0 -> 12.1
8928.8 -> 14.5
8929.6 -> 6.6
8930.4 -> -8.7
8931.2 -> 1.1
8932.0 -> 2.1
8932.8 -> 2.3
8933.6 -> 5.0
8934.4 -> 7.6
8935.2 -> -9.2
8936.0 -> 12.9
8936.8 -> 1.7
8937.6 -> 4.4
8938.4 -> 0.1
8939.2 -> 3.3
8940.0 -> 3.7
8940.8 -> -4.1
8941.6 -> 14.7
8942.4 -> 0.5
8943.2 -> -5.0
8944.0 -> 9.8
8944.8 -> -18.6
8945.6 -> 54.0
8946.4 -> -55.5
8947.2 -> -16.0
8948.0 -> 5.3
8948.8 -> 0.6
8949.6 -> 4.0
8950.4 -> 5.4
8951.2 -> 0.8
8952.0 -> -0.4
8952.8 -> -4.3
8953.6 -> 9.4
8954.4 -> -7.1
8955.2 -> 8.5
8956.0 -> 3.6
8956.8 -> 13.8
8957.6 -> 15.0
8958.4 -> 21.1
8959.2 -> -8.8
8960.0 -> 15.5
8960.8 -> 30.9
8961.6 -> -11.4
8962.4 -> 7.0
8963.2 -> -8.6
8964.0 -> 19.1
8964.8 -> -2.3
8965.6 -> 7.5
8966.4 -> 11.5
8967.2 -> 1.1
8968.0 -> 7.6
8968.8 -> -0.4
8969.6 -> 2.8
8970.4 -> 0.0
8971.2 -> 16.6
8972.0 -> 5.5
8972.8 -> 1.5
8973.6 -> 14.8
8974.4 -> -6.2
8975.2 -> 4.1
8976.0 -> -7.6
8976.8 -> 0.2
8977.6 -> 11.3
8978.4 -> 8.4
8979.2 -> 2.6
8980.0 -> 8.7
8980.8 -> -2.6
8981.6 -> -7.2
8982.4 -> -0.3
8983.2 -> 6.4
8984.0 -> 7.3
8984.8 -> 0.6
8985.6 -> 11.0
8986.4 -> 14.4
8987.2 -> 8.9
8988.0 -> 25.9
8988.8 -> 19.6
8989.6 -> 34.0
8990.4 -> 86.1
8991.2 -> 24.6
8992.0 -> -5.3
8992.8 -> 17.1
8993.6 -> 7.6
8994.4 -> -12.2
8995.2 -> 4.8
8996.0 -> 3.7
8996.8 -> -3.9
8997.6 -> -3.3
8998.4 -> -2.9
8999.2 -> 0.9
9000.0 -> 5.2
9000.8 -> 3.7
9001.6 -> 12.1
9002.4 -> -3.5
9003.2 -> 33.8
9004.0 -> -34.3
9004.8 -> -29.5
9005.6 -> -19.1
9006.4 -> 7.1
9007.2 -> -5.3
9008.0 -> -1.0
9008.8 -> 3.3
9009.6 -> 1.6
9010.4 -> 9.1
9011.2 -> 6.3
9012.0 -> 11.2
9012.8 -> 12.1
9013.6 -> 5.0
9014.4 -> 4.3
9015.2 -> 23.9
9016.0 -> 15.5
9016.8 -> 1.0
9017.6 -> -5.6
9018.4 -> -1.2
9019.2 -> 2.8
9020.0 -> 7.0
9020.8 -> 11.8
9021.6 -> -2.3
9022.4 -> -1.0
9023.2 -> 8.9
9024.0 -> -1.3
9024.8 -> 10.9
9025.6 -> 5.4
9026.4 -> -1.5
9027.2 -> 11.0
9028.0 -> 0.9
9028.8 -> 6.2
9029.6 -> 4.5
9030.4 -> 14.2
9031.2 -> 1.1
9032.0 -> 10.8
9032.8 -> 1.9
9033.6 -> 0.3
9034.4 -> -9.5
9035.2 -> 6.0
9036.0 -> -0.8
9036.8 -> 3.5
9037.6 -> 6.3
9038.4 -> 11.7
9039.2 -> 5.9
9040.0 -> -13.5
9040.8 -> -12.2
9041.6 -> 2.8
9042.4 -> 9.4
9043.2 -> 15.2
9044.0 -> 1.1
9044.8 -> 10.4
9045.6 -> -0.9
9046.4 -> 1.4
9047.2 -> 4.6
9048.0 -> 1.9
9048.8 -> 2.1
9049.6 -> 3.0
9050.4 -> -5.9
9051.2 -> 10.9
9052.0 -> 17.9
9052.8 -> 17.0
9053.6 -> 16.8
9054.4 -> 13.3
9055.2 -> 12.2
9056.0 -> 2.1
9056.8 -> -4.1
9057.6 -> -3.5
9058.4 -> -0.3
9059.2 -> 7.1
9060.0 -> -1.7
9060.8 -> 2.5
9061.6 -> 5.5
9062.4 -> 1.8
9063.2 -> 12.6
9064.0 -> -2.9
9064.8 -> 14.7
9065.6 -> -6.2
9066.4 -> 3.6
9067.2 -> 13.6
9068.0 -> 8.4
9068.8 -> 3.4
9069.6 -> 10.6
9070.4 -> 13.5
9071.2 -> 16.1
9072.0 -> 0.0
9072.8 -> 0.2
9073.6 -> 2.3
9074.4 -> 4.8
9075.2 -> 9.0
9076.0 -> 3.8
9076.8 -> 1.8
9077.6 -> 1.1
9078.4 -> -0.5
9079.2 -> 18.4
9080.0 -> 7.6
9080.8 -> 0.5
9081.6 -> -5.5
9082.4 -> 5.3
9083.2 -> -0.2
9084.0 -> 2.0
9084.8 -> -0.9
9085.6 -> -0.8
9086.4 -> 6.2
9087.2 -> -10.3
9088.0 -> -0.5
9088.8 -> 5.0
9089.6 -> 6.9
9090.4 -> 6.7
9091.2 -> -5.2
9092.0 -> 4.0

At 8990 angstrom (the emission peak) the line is H-beta 4861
